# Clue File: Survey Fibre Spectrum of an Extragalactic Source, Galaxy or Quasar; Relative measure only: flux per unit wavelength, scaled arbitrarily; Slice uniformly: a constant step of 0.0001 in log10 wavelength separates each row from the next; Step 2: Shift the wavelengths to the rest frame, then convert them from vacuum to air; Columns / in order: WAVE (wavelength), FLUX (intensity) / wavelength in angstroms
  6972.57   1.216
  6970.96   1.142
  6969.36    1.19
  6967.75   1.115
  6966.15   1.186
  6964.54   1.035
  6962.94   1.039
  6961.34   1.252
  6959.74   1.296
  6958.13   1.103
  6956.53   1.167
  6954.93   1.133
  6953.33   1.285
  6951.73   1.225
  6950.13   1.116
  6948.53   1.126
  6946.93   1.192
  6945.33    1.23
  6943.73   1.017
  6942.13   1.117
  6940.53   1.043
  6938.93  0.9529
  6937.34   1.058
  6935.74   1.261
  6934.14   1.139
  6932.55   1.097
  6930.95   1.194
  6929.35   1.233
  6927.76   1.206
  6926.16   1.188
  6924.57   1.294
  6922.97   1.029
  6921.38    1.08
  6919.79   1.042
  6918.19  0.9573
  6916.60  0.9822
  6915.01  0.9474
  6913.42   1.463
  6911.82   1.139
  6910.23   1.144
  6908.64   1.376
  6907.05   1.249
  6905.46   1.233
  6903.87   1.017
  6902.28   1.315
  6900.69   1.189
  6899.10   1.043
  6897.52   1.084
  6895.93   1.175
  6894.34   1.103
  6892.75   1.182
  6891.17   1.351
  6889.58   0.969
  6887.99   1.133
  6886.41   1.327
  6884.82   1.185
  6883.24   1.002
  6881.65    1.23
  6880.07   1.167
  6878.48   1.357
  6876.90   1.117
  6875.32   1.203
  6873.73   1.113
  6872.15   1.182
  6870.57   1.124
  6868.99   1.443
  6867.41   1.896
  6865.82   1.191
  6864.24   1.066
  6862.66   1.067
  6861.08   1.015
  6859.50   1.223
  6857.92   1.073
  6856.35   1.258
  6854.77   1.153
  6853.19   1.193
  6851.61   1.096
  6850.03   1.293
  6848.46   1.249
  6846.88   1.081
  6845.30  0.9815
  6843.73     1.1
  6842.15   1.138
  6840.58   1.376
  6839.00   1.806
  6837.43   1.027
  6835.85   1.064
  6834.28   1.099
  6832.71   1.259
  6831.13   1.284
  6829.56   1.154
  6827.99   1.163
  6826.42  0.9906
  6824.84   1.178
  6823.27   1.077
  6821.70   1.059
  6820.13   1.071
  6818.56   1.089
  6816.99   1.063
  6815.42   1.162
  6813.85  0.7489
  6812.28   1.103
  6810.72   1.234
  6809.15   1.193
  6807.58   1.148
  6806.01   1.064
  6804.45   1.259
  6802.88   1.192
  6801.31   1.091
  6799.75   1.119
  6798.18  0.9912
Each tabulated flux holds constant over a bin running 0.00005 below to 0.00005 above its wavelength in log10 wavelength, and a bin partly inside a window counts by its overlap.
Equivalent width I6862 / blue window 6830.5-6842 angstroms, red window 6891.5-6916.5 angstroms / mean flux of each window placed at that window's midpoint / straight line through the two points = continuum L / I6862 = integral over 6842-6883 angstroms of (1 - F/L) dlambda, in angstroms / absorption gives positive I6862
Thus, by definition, 1.3 angstroms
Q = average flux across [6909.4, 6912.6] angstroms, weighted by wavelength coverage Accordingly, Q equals 1.14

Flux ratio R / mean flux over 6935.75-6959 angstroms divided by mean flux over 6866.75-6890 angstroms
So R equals 0.92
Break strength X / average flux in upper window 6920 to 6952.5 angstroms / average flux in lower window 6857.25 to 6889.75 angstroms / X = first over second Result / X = 0.9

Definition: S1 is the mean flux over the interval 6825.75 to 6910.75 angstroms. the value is 1.19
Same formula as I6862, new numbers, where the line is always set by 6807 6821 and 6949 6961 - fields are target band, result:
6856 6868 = -0.93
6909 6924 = 0.82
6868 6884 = -0.98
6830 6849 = -1.65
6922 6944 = 0.77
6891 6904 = -0.13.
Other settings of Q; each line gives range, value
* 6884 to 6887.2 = 1.25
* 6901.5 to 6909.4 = 1.24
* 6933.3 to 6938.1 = 1.15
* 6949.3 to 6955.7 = 1.19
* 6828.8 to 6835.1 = 1.2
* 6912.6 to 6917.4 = 1.13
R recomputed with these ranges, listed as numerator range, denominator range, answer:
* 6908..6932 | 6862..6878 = 0.92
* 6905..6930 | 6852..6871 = 0.95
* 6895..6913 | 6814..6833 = 1.06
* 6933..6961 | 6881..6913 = 0.98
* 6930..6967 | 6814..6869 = 0.97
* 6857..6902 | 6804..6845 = 1.03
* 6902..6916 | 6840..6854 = 1.03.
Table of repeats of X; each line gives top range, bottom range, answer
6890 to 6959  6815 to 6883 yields 0.97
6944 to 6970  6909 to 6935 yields 1.02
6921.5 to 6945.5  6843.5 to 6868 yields 0.96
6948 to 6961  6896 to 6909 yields 1.00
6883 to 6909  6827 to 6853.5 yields 0.98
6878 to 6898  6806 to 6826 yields 1.08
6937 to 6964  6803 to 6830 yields 1.03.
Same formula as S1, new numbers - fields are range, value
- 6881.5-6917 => 1.17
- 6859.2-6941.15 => 1.17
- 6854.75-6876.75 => 1.21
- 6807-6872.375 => 1.17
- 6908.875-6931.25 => 1.14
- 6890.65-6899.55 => 1.16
